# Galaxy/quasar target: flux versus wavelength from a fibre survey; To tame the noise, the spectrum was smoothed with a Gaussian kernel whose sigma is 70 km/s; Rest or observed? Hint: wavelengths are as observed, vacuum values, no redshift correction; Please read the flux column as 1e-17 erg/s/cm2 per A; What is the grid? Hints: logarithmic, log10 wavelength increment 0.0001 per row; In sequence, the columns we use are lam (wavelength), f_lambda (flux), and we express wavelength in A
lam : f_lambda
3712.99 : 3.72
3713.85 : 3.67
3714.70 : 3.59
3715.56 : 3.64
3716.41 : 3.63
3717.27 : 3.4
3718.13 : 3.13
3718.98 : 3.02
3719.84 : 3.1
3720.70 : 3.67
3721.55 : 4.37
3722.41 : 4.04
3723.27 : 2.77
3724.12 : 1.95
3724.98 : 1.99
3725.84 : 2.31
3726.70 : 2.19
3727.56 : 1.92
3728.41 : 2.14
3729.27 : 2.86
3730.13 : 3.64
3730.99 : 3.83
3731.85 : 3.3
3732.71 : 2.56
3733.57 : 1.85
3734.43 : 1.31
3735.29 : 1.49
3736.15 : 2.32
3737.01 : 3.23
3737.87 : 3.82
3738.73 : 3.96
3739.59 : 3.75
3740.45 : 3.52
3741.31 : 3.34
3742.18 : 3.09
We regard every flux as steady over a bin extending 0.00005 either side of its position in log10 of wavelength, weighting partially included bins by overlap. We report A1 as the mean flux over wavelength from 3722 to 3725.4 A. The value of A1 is 2.68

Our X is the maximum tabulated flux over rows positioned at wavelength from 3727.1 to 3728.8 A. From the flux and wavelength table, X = 2.14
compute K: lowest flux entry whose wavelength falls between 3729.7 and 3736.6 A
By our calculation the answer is 1.31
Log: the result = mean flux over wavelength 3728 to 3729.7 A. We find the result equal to 2.5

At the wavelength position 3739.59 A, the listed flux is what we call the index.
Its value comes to 3.75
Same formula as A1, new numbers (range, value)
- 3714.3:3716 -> 3.62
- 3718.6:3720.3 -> 3.06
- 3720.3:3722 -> 4.04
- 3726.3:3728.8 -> 2.09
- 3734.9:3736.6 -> 1.93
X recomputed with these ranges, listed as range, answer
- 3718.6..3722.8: 4.37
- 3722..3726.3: 4.04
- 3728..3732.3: 3.83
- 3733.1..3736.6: 2.32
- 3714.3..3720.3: 3.64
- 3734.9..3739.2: 3.96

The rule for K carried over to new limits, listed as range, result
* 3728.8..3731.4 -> 2.86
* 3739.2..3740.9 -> 3.52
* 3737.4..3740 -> 3.75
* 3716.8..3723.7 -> 2.77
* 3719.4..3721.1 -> 3.1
